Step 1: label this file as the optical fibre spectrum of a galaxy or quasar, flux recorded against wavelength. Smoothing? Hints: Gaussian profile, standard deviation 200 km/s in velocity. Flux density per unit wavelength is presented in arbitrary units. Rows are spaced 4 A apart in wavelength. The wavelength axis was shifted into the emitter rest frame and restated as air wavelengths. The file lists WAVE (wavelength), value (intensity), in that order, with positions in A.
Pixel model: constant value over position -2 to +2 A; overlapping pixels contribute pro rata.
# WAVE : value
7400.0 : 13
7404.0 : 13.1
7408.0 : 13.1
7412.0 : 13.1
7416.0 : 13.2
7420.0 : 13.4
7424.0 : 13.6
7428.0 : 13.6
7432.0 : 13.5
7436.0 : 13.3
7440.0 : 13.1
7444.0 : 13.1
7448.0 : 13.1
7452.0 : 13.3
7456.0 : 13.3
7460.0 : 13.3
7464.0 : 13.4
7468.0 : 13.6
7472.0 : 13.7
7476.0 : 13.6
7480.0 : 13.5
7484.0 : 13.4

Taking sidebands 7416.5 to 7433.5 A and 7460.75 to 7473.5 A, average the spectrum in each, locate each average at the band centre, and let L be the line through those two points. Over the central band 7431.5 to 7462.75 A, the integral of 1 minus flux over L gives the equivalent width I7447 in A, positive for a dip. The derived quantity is 0.6 A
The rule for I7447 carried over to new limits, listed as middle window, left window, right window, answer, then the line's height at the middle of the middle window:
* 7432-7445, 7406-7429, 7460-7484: 0.2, 13.4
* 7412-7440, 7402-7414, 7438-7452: -0.6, 13.1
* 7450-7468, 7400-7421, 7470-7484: 0.1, 13.5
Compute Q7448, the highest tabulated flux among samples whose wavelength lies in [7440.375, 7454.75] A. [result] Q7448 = 13.3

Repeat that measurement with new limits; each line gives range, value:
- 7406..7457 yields 13.6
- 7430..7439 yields 13.5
